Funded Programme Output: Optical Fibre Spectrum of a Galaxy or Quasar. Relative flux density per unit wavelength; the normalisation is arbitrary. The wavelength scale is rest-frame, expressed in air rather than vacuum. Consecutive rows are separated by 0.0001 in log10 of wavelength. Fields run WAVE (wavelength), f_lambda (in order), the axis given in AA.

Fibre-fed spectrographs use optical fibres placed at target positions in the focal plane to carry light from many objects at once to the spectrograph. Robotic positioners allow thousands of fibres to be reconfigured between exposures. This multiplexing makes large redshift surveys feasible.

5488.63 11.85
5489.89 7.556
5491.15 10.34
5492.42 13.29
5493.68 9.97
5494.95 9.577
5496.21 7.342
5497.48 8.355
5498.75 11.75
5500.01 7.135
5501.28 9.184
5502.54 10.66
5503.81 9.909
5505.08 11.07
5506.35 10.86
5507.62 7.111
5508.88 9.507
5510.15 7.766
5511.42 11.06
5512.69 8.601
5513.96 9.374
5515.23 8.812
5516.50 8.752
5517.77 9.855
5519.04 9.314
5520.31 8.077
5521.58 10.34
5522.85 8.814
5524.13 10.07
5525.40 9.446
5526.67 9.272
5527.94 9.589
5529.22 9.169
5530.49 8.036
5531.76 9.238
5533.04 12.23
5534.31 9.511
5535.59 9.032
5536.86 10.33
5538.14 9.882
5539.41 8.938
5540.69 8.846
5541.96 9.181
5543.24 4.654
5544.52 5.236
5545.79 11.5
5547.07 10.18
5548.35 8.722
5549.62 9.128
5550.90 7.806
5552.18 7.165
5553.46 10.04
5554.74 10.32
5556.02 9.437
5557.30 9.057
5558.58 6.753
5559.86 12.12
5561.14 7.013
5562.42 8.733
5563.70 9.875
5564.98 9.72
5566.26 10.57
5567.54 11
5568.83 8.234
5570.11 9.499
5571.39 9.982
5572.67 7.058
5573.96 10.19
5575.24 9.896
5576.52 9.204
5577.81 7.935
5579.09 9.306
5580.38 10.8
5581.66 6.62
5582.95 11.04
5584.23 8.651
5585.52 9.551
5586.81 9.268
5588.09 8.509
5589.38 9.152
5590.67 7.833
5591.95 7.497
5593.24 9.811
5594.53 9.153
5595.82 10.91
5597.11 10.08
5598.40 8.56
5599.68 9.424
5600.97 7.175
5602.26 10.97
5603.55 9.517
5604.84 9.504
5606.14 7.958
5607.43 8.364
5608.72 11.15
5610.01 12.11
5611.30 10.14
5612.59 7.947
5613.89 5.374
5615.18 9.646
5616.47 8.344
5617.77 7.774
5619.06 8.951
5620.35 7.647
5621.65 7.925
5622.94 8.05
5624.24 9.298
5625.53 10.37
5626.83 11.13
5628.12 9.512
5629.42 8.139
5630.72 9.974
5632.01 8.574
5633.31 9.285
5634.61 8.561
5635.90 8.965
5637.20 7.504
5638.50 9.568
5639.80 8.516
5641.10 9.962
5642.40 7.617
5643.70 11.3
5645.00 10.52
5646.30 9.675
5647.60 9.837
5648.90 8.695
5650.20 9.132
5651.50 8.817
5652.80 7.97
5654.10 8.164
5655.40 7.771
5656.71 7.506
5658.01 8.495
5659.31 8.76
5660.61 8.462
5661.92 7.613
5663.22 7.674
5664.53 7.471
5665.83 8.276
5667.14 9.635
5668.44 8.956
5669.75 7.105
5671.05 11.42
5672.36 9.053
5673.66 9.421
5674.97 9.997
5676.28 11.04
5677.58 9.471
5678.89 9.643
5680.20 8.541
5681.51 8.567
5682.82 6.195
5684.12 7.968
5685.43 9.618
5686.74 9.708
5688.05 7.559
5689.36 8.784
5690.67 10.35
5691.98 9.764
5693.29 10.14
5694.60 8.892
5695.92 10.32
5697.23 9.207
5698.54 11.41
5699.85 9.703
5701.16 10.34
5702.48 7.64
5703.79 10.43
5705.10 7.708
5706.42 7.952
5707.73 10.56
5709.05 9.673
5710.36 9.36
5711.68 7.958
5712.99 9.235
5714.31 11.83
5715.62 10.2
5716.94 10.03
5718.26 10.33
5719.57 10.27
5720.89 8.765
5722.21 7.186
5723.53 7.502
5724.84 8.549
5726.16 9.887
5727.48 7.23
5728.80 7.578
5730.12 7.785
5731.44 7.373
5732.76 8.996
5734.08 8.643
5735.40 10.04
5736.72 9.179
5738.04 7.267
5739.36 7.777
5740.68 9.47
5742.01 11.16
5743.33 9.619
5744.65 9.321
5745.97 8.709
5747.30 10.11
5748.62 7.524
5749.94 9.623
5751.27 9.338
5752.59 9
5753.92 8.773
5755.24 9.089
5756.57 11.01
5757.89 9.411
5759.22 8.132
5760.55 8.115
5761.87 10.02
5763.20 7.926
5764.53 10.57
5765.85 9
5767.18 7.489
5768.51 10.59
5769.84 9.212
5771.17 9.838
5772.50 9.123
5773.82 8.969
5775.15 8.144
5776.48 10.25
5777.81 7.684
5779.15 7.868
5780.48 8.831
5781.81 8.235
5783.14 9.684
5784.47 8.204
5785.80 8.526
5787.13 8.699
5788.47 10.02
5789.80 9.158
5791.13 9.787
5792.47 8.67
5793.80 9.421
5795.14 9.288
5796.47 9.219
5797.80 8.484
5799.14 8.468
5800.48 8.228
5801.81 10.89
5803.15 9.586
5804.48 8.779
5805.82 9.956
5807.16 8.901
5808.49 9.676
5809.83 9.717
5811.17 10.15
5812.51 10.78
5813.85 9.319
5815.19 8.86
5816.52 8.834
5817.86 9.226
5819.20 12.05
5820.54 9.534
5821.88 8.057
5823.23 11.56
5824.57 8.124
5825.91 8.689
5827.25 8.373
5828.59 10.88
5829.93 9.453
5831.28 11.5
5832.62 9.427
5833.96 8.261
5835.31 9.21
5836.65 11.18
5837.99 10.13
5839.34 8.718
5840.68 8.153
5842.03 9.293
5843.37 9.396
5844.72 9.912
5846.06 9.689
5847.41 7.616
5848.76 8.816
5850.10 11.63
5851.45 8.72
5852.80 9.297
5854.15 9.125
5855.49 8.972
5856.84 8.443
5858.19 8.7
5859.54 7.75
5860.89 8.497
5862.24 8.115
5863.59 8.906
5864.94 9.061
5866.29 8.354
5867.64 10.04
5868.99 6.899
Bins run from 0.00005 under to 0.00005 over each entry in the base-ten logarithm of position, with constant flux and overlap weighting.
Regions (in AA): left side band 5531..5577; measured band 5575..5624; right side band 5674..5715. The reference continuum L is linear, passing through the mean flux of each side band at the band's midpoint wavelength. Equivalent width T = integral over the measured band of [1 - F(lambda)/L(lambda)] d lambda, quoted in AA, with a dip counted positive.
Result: 1.3 AA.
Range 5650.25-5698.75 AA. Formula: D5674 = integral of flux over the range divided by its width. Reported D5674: 8.89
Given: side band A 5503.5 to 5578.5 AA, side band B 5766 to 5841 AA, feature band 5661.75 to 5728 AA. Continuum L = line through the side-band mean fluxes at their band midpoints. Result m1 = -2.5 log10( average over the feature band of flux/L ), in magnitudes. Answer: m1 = 0.01 mag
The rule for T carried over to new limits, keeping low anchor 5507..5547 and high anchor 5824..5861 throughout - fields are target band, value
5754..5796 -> 0.6 AA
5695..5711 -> -0.6 AA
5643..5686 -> 1.3 AA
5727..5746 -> 1.0 AA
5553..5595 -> -0.4 AA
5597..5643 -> 0.8 AA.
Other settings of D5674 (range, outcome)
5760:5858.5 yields 9.27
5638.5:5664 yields 8.77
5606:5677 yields 8.94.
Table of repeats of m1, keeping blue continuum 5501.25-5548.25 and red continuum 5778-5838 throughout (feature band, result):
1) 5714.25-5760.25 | 0.04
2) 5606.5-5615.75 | 0.01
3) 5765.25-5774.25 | 0.02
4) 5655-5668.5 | 0.14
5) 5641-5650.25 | -0.03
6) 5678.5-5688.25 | 0.10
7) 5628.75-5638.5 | 0.06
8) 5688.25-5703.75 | -0.04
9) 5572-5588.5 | 0.02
